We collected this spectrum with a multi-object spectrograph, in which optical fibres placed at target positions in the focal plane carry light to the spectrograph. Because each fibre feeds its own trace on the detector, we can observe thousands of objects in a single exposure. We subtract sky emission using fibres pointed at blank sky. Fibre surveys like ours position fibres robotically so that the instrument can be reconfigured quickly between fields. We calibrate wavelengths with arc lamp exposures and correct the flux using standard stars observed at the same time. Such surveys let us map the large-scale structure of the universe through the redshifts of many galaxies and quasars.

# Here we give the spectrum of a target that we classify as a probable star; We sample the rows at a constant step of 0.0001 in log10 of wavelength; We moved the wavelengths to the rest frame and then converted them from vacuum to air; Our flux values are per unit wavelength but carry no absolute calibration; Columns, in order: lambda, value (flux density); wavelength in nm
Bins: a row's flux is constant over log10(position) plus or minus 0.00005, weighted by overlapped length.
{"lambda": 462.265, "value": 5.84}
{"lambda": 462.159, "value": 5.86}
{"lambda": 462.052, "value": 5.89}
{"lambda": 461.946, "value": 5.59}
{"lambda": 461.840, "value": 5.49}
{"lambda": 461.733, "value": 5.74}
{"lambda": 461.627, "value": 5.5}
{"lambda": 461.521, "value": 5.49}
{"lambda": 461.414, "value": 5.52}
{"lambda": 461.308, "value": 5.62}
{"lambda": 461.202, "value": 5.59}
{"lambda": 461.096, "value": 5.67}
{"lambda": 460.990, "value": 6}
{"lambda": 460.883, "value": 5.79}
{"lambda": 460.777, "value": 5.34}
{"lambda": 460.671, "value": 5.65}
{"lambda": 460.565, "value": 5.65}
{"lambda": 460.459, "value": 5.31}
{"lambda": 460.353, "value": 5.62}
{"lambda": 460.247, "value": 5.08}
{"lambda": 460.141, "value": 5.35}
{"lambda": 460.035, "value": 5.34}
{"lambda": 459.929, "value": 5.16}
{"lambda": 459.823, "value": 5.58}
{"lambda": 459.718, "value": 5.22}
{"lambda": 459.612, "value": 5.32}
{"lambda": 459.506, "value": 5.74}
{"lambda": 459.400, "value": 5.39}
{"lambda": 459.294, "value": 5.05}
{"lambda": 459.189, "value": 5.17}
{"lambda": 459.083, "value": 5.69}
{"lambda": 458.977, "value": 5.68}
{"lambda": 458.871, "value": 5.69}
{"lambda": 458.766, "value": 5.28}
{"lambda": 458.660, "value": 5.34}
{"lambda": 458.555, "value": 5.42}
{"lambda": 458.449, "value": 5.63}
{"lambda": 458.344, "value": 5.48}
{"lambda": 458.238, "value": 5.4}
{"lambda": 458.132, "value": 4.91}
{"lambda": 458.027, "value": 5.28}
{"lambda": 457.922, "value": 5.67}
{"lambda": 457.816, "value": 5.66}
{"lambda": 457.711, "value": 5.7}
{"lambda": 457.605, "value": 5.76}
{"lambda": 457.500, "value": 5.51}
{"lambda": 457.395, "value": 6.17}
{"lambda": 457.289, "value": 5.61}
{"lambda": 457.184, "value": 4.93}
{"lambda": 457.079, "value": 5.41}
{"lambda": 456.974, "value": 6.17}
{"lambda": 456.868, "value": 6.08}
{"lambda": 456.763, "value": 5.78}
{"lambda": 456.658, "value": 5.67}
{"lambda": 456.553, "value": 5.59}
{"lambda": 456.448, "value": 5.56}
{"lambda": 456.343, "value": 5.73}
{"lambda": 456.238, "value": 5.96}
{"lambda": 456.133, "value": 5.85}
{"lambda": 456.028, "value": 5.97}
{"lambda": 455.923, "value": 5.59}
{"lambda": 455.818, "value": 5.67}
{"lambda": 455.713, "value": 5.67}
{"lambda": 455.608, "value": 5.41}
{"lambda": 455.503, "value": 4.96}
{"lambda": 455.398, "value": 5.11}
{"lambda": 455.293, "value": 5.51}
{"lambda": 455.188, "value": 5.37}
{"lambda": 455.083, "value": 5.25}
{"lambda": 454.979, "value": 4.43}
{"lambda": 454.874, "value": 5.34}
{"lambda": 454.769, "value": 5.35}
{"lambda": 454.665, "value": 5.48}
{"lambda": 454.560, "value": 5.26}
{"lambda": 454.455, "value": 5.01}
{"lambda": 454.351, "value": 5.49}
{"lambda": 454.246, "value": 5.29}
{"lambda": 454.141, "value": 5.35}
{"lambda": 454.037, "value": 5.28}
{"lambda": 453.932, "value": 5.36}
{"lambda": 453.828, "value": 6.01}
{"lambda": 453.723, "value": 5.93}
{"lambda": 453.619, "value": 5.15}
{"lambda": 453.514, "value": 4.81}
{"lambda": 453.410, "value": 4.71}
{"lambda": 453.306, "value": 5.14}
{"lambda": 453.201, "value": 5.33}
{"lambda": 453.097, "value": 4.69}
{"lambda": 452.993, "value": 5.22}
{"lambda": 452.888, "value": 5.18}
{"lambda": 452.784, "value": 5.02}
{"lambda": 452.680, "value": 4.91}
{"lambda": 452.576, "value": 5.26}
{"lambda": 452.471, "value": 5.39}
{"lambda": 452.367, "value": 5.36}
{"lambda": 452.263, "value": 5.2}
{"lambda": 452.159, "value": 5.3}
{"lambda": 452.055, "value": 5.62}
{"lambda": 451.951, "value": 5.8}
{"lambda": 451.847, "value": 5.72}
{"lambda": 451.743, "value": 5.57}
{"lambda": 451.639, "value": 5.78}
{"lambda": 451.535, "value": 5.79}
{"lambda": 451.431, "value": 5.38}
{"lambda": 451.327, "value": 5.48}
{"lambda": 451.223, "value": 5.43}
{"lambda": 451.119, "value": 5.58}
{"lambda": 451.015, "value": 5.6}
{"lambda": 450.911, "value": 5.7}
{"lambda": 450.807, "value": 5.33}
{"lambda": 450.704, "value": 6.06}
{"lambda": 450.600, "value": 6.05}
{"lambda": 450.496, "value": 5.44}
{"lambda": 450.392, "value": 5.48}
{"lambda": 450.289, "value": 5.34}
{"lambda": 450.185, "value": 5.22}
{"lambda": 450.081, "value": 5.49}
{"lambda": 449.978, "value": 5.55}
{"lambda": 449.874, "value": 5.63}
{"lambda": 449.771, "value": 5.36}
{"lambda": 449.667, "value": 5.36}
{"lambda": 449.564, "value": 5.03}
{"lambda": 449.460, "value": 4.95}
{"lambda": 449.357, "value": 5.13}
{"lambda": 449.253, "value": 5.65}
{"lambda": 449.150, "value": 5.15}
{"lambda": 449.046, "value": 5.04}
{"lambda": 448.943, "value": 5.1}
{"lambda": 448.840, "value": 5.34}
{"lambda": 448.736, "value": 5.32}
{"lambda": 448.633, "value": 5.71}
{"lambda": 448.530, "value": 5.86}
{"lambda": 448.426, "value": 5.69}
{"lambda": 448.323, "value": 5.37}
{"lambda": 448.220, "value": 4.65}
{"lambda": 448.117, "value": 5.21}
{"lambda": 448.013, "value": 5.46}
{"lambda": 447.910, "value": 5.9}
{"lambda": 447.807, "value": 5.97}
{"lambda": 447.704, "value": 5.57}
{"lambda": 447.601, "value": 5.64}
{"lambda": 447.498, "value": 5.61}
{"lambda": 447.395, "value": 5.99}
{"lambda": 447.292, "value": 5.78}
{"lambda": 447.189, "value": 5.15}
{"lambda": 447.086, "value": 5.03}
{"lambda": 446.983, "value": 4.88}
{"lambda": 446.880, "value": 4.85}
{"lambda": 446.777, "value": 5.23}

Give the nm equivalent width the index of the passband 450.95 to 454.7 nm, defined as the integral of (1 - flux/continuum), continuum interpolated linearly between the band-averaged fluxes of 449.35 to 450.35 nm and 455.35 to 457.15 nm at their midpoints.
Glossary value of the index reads 0.08 nm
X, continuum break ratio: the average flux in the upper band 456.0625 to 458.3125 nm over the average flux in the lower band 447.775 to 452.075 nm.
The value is 1.03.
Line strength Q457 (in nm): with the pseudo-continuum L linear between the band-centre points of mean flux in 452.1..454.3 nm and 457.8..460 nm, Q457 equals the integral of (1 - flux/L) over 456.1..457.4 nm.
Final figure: -0.09 nm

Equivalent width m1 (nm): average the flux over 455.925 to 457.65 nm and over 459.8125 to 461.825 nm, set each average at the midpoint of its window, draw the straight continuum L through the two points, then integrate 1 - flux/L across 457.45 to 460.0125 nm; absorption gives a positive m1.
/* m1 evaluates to 0.08 nm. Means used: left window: 5.73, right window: 5.52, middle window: 5.45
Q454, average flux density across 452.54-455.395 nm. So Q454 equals 5.23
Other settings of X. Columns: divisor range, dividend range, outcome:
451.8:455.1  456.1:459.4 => 1.06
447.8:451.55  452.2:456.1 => 0.97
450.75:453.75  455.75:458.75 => 1.05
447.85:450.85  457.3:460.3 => 1.01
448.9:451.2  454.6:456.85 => 1.01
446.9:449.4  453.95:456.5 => 1.00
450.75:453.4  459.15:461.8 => 1.02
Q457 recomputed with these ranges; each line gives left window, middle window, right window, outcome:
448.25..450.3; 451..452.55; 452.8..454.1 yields -0.07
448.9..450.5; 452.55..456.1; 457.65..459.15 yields 0.08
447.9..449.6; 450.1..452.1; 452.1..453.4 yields -0.14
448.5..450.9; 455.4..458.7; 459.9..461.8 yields -0.06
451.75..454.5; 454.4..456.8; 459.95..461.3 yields -0.04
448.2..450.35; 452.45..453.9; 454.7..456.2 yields 0.05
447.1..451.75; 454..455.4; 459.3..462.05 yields 0.06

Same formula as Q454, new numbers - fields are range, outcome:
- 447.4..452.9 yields 5.45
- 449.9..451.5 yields 5.54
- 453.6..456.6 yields 5.45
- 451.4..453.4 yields 5.34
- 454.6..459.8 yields 5.5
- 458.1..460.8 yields 5.41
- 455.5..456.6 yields 5.66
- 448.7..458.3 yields 5.43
